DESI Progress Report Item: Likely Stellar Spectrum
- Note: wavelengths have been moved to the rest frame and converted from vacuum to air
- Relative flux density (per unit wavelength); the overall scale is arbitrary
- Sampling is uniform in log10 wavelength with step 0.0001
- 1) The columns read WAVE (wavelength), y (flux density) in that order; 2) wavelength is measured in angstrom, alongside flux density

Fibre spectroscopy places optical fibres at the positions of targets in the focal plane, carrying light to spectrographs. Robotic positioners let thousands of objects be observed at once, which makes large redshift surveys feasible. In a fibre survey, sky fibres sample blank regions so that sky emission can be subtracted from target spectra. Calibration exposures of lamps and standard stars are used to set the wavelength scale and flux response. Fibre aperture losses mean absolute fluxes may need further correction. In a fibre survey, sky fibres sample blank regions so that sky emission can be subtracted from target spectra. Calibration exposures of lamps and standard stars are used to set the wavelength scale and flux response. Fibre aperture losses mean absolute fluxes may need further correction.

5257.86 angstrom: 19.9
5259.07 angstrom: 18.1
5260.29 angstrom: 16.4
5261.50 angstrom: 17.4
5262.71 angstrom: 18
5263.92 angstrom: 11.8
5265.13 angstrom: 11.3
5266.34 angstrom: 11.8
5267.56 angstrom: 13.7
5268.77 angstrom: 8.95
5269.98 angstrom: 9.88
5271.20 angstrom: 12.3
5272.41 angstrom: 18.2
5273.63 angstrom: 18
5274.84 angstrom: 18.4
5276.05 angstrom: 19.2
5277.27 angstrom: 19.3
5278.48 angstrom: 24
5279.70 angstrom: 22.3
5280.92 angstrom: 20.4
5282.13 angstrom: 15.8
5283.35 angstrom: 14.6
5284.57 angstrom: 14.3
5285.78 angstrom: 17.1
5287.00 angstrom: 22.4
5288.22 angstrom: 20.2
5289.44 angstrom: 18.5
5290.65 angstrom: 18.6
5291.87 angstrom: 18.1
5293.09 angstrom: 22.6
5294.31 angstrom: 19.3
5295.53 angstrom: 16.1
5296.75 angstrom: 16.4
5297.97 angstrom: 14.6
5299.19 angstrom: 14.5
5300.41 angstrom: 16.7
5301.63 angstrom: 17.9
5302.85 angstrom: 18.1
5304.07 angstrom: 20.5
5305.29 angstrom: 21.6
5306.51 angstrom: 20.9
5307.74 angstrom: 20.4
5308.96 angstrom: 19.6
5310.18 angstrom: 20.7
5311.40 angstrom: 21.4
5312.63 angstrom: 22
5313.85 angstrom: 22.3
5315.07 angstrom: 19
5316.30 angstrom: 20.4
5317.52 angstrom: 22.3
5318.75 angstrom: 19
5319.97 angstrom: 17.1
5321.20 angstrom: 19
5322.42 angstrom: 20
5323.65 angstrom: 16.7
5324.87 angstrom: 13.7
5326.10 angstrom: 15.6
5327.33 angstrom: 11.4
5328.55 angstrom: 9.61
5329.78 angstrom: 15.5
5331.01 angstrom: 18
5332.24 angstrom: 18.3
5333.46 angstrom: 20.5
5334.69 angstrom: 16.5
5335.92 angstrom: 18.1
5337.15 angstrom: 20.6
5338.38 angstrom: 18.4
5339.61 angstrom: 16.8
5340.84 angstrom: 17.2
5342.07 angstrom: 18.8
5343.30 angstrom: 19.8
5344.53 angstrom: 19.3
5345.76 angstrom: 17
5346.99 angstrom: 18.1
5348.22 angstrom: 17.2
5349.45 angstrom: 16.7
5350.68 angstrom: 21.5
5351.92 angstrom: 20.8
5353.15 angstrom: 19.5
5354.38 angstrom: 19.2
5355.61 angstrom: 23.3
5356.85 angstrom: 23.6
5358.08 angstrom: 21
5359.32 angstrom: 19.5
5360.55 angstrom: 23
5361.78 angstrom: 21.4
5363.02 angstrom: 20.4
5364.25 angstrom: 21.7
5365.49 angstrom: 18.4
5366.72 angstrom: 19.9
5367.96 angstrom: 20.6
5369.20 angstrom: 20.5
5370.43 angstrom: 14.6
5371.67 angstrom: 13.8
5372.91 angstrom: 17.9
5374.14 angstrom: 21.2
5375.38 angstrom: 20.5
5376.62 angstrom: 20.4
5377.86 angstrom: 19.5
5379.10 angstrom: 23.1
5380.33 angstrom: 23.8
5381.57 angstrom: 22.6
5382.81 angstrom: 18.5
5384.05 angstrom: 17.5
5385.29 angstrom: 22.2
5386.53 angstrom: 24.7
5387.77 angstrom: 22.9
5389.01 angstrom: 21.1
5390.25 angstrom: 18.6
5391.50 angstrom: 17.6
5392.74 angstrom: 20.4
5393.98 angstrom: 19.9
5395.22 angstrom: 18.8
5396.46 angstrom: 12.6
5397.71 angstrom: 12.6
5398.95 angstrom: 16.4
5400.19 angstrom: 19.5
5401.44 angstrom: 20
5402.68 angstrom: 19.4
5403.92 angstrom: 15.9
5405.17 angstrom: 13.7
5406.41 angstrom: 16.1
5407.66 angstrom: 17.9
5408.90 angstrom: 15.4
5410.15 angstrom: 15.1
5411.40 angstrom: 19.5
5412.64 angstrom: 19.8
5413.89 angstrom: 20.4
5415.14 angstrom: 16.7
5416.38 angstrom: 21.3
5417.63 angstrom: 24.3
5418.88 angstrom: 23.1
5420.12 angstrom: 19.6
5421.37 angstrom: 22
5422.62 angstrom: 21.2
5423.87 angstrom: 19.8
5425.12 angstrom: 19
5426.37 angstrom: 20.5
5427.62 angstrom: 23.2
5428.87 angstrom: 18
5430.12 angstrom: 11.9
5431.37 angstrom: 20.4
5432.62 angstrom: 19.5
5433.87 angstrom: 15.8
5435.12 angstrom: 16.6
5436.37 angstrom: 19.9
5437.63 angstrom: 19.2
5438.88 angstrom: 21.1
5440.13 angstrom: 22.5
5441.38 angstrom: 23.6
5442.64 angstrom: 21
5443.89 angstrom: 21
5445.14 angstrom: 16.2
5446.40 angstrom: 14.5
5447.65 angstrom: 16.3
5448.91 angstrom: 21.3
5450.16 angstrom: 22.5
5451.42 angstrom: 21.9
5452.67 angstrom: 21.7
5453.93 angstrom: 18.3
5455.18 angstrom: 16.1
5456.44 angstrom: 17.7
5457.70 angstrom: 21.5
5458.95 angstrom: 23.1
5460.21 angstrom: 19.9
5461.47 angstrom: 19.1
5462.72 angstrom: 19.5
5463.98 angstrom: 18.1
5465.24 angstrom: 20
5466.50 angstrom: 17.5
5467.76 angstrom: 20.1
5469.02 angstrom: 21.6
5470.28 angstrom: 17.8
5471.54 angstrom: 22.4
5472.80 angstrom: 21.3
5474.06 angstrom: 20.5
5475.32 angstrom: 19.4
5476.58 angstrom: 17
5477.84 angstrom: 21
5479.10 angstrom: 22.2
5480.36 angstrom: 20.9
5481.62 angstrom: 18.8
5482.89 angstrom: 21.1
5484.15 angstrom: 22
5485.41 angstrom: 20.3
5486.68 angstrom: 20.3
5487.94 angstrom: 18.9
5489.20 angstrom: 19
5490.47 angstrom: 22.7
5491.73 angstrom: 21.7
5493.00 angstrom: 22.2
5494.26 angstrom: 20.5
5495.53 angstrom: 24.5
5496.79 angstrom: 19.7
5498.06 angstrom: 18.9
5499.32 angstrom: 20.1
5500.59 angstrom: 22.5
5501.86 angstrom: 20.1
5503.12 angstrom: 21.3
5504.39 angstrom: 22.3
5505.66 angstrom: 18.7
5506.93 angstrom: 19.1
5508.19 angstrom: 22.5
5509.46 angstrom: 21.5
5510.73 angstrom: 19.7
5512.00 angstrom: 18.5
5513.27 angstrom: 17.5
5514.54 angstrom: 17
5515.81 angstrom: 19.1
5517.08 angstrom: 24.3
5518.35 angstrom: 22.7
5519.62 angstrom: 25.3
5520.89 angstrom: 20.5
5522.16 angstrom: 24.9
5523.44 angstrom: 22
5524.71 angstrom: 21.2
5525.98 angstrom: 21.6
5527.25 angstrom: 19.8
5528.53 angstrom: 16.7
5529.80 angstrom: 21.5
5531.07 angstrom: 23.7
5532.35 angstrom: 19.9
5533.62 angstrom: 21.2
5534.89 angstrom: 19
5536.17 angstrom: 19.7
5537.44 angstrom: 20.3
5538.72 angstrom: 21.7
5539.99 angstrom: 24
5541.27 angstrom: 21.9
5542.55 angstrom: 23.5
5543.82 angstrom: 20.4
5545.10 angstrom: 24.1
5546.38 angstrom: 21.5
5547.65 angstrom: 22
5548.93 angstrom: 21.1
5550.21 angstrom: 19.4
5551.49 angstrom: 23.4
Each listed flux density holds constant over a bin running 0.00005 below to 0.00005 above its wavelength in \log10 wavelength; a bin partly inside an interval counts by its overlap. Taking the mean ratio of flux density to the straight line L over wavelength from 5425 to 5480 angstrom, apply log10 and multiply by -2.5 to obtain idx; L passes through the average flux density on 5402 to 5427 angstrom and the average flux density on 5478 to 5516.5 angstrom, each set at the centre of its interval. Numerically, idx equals 0.01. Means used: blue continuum 19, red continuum 20.5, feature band 19.6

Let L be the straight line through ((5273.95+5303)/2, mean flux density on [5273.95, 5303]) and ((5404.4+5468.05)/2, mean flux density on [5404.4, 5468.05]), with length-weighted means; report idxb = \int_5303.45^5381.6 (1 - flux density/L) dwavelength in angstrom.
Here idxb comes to -2.3 angstrom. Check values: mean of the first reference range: 18.3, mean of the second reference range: 19.3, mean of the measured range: 19.2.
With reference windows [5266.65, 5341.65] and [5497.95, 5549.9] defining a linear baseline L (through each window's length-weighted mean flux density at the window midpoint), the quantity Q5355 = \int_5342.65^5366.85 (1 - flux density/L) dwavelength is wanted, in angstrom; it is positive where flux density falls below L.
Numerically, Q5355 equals -1.9 angstrom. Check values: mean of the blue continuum 17.9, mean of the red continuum 21.1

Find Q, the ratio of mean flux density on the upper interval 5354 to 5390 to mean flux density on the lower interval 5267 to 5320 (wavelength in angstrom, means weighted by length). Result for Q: 1.12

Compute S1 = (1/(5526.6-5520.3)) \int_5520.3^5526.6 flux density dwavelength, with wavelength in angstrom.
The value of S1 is 22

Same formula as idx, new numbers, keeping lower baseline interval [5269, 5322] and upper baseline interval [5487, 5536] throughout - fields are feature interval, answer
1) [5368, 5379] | 0.03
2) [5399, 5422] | 0.06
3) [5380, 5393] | -0.07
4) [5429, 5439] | 0.12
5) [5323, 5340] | 0.16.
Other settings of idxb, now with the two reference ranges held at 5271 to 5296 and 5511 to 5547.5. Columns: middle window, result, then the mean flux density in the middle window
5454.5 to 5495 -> 1.0 angstrom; 20.1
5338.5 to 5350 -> 0.8 angstrom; 17.9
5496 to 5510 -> 0.2 angstrom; 20.7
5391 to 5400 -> 1.3 angstrom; 17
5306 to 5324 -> -1.0 angstrom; 20.1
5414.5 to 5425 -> -0.4 angstrom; 20.9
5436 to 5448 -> 0.4 angstrom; 19.6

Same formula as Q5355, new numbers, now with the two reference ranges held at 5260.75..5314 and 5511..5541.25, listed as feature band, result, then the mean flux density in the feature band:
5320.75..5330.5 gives 1.6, 15.2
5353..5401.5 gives -2.3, 19.8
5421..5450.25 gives 0.5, 19.4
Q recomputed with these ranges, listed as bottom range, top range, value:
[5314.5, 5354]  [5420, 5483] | 1.10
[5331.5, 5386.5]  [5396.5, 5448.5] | 0.95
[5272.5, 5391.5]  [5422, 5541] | 1.06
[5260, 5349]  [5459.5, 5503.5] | 1.15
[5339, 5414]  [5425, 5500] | 1.04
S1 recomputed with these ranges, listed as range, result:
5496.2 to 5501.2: 20.3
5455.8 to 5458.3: 19.5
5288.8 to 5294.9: 19.4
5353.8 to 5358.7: 21.8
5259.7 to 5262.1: 16.9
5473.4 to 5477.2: 19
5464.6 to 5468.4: 19.2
